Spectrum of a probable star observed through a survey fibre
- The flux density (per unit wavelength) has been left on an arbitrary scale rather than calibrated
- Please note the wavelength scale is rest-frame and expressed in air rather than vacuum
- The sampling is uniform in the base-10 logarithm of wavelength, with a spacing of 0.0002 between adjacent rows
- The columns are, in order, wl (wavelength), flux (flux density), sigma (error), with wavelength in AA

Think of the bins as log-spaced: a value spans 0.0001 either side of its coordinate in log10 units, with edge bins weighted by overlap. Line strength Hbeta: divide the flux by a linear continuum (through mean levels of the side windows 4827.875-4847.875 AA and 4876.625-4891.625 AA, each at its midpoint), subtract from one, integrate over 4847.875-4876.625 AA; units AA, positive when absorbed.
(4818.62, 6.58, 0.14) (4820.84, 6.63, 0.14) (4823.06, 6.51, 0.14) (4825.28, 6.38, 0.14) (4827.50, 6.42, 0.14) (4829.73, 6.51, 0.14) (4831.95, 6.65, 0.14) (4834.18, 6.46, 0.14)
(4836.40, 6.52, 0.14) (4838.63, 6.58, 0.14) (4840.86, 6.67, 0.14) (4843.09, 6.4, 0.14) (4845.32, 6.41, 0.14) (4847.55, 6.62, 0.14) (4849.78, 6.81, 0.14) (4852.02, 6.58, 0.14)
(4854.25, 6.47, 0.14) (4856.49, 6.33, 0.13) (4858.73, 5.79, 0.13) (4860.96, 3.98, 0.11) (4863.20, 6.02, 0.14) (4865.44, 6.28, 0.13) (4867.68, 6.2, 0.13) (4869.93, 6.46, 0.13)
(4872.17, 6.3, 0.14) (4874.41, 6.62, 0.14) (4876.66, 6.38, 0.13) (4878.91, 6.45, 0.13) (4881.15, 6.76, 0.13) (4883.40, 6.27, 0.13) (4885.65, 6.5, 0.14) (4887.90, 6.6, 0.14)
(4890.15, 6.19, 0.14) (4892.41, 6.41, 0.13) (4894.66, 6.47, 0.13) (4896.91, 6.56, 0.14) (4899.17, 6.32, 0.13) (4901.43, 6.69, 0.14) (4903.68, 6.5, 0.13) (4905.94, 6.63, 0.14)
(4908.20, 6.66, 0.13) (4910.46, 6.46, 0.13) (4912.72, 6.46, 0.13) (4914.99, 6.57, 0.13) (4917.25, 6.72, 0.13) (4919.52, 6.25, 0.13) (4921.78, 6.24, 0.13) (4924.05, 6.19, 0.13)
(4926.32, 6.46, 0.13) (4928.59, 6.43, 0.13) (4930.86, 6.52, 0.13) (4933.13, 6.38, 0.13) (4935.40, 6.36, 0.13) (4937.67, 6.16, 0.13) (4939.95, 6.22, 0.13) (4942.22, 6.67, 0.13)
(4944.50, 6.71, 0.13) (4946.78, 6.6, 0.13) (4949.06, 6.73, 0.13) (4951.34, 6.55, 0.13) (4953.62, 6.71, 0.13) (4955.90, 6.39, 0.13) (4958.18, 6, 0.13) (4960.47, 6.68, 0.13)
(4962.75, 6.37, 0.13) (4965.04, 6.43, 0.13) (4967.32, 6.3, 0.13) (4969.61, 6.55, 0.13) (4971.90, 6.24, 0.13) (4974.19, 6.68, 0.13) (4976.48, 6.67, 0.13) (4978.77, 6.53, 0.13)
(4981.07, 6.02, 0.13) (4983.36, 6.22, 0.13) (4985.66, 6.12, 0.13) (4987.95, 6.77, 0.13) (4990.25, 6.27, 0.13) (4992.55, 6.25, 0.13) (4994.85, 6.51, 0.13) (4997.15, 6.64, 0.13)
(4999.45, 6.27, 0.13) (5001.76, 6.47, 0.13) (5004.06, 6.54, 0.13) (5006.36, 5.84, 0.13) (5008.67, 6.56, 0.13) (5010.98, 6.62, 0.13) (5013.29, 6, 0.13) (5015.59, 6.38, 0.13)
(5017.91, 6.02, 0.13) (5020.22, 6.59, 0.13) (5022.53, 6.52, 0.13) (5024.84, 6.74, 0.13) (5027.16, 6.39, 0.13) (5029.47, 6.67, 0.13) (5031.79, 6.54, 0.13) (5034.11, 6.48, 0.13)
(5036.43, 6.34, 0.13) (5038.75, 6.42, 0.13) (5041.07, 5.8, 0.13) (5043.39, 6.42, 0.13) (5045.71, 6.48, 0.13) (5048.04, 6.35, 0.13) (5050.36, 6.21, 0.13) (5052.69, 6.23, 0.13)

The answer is 1.4 AA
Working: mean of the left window 6.53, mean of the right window 6.45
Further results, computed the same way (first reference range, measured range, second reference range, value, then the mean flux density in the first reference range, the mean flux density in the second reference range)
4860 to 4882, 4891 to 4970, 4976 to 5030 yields -2.6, 6.15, 6.39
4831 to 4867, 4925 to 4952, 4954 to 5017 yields -0.6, 6.28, 6.38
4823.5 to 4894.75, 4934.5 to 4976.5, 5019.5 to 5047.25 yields -0.4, 6.36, 6.45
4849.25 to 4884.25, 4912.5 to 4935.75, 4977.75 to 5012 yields -0.5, 6.22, 6.37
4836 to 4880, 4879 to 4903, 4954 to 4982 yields -0.6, 6.29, 6.42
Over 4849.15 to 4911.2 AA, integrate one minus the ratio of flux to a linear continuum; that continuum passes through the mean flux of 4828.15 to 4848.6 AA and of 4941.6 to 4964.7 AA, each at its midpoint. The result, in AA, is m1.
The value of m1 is 1.8 AA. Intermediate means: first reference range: 6.53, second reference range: 6.53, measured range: 6.34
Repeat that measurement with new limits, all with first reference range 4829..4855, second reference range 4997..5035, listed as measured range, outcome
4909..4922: 0.1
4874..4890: 0.1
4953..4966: 0.1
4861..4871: 0.8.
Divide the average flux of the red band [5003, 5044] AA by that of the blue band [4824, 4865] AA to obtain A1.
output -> 1.01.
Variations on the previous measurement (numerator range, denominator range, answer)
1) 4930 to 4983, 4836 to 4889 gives 1.02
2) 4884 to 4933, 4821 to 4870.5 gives 1.02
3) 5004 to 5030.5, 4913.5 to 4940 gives 1.00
